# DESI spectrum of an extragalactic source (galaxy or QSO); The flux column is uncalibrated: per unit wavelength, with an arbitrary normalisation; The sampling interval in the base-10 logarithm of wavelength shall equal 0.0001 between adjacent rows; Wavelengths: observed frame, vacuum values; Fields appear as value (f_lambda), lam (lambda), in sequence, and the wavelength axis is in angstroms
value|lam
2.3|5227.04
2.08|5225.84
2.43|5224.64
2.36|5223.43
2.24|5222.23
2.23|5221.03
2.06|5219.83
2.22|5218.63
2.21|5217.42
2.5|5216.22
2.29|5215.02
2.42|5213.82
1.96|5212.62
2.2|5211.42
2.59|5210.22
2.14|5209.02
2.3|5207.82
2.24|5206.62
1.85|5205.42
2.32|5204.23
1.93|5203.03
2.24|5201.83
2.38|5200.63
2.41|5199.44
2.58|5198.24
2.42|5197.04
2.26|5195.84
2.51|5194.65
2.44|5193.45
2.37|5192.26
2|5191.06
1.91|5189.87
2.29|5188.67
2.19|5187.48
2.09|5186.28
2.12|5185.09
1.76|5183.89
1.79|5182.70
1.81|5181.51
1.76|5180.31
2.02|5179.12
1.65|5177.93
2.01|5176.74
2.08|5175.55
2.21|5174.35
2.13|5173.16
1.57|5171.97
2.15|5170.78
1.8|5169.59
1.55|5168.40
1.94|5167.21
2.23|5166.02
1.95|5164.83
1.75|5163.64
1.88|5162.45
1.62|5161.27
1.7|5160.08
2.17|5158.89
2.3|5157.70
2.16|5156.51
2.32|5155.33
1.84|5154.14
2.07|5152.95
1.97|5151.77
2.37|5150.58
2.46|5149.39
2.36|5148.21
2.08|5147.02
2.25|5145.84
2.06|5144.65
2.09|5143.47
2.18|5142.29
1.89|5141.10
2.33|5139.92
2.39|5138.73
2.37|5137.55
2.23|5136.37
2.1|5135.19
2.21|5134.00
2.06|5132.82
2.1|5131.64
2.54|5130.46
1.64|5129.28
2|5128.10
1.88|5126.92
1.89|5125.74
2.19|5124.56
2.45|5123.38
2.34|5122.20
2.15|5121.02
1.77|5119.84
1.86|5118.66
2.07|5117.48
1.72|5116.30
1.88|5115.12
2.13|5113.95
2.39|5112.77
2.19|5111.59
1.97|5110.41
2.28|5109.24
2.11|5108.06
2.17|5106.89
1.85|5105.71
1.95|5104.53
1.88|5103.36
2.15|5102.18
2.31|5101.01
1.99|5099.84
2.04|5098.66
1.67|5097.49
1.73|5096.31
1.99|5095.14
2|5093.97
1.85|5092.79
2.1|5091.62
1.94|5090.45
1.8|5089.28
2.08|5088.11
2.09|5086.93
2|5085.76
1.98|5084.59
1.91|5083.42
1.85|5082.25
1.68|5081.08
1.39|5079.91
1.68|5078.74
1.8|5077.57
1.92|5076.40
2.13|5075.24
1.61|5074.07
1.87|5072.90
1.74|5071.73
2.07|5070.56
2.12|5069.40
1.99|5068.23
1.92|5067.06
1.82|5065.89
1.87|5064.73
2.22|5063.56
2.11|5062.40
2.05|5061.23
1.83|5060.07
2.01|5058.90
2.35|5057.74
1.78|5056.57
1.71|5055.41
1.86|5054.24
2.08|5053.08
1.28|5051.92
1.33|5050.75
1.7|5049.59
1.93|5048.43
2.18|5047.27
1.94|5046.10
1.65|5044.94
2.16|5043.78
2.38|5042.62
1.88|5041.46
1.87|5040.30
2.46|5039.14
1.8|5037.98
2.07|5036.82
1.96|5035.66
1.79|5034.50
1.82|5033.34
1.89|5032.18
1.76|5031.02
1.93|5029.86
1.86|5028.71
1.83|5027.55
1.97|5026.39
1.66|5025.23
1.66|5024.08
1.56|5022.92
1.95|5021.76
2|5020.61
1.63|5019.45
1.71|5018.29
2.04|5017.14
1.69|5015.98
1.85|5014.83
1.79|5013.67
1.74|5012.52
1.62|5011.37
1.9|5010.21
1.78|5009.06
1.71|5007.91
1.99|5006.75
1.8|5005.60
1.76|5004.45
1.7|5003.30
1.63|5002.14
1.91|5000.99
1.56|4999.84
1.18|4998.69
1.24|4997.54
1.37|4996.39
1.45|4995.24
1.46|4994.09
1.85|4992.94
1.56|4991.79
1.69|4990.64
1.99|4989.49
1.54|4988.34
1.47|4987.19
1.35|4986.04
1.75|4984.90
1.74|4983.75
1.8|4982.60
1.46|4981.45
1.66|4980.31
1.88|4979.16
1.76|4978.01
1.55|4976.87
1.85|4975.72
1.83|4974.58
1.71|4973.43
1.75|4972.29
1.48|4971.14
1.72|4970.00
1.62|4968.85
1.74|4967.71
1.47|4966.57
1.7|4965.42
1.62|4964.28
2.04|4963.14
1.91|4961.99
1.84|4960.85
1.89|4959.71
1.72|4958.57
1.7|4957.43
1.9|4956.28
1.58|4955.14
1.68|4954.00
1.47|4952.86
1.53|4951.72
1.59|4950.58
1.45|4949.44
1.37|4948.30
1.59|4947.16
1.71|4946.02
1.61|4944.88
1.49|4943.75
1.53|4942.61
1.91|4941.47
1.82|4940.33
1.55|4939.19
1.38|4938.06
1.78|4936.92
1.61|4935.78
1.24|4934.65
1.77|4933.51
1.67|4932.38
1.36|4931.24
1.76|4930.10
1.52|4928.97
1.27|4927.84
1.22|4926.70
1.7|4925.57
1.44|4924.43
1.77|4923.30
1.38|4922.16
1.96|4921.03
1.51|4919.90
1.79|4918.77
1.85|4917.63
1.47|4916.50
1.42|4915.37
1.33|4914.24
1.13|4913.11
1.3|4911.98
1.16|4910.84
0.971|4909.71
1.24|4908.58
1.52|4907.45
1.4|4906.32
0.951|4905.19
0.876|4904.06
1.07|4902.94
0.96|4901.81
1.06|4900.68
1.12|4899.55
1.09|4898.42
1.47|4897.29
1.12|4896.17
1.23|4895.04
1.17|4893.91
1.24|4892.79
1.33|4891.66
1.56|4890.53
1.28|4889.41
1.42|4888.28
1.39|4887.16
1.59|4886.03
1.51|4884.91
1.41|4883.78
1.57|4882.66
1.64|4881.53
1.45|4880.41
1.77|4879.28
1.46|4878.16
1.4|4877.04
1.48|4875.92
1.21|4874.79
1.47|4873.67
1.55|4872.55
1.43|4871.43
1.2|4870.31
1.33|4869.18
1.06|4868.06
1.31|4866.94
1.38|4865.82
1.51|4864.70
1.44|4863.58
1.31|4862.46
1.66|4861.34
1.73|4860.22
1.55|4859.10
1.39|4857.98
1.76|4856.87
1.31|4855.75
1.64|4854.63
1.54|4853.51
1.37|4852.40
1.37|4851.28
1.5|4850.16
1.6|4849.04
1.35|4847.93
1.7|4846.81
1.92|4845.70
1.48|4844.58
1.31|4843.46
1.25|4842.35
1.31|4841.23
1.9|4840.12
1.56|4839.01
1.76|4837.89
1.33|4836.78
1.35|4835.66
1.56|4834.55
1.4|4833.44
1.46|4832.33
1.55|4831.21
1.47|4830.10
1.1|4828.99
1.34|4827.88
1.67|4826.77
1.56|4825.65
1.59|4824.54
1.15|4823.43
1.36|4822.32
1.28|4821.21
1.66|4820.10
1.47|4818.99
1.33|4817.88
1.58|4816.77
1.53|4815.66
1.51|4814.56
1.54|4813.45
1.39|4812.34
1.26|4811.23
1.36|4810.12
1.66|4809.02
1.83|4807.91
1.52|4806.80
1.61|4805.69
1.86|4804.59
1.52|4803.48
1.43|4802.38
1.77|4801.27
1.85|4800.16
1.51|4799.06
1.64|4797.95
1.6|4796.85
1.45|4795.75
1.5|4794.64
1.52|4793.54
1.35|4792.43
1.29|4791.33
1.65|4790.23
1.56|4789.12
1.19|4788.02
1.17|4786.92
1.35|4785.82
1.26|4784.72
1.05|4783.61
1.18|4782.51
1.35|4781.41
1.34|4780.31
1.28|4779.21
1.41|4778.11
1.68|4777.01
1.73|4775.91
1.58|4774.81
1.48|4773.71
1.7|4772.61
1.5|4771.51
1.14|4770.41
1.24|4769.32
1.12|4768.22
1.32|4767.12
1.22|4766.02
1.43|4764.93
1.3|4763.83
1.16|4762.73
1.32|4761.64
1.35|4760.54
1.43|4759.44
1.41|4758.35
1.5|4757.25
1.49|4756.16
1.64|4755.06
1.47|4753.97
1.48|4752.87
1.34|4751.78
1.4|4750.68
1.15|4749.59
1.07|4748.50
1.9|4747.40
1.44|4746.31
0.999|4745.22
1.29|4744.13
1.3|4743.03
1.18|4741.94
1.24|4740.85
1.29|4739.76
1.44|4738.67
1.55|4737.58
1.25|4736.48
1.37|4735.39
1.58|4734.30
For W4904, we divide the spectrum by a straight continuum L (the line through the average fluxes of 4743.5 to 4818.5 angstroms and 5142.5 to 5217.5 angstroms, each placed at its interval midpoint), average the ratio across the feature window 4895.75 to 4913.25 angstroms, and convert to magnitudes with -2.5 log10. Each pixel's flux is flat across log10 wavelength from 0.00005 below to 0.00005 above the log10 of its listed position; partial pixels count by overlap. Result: 0.38 mag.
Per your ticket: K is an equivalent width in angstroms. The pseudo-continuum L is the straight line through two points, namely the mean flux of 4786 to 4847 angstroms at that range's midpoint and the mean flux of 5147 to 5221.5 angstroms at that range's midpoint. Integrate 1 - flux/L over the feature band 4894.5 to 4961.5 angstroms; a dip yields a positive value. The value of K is 8.54 angstroms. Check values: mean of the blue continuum 1.5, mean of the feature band 1.47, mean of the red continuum 2.11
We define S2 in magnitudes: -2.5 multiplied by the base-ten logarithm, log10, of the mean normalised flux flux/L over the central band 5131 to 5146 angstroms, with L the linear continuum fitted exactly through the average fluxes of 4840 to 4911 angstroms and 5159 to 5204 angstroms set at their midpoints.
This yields -0.12 mag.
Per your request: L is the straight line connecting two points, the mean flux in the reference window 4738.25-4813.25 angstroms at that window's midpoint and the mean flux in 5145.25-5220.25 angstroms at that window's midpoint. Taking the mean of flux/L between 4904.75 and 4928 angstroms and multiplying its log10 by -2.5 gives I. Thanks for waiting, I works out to 0.167 mag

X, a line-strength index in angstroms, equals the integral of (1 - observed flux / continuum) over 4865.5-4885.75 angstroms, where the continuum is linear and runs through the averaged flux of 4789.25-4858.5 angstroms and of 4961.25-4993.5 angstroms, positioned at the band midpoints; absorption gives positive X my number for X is 1.9 angstroms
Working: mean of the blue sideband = 1.51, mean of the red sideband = 1.7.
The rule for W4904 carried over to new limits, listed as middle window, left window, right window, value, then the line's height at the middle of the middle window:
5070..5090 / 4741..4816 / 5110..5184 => 0.04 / 1.93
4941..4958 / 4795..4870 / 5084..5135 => 0.08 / 1.72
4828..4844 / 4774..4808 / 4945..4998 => 0.05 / 1.52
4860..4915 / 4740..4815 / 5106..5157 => 0.23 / 1.64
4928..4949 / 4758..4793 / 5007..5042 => 0.06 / 1.67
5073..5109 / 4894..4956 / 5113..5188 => -0.02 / 1.88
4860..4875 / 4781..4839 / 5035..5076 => 0.13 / 1.58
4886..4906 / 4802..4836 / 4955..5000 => 0.28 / 1.57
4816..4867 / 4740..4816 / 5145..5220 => 0.04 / 1.53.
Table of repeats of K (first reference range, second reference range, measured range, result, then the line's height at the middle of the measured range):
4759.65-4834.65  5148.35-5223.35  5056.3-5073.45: -0.7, 1.91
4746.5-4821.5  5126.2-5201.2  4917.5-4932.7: 1.0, 1.68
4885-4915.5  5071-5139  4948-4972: -3.5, 1.46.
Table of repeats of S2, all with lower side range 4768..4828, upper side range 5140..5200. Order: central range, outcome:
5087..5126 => -0.03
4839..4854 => 0.02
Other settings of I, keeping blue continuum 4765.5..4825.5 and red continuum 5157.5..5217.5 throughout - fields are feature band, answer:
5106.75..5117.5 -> -0.06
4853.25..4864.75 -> 0.02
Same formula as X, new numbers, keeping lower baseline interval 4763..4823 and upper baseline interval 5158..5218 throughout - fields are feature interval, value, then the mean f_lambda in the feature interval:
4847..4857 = 0.4 angstroms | 1.49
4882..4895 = 1.7 angstroms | 1.4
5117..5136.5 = -0.9 angstroms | 2.08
